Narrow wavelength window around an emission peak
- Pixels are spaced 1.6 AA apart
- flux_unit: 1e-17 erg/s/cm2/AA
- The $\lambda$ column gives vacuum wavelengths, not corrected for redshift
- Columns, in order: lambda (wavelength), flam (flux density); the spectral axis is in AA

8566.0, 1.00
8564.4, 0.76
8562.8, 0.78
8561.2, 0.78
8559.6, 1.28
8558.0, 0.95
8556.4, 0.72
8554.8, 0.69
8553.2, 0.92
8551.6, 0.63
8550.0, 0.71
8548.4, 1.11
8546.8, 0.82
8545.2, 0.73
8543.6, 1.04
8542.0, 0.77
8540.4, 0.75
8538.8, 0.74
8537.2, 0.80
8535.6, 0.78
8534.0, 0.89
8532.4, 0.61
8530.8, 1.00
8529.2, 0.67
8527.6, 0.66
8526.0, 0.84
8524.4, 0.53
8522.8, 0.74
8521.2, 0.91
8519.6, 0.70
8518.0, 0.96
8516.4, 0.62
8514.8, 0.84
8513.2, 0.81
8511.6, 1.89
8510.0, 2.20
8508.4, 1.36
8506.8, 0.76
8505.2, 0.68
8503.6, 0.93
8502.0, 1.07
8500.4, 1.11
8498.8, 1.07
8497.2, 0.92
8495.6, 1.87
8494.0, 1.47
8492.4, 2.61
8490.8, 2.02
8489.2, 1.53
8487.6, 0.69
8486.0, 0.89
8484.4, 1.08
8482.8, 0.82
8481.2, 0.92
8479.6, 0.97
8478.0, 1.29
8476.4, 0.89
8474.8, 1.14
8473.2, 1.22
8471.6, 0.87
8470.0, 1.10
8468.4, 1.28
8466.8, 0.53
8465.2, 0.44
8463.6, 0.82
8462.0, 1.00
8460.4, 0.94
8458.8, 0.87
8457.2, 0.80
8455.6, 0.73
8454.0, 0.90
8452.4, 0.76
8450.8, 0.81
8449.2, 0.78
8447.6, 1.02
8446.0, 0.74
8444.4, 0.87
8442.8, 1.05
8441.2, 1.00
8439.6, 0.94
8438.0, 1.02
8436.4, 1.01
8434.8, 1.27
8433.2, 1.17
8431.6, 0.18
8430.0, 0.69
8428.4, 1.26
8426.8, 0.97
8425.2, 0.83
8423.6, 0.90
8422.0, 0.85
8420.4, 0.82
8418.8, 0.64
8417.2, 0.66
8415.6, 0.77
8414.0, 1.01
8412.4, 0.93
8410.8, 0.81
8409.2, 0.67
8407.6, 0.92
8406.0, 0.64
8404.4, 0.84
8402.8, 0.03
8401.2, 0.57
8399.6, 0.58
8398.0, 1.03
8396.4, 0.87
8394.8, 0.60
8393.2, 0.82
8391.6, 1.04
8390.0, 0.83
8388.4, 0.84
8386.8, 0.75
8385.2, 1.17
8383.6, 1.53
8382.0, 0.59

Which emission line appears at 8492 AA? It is [S II] 6716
